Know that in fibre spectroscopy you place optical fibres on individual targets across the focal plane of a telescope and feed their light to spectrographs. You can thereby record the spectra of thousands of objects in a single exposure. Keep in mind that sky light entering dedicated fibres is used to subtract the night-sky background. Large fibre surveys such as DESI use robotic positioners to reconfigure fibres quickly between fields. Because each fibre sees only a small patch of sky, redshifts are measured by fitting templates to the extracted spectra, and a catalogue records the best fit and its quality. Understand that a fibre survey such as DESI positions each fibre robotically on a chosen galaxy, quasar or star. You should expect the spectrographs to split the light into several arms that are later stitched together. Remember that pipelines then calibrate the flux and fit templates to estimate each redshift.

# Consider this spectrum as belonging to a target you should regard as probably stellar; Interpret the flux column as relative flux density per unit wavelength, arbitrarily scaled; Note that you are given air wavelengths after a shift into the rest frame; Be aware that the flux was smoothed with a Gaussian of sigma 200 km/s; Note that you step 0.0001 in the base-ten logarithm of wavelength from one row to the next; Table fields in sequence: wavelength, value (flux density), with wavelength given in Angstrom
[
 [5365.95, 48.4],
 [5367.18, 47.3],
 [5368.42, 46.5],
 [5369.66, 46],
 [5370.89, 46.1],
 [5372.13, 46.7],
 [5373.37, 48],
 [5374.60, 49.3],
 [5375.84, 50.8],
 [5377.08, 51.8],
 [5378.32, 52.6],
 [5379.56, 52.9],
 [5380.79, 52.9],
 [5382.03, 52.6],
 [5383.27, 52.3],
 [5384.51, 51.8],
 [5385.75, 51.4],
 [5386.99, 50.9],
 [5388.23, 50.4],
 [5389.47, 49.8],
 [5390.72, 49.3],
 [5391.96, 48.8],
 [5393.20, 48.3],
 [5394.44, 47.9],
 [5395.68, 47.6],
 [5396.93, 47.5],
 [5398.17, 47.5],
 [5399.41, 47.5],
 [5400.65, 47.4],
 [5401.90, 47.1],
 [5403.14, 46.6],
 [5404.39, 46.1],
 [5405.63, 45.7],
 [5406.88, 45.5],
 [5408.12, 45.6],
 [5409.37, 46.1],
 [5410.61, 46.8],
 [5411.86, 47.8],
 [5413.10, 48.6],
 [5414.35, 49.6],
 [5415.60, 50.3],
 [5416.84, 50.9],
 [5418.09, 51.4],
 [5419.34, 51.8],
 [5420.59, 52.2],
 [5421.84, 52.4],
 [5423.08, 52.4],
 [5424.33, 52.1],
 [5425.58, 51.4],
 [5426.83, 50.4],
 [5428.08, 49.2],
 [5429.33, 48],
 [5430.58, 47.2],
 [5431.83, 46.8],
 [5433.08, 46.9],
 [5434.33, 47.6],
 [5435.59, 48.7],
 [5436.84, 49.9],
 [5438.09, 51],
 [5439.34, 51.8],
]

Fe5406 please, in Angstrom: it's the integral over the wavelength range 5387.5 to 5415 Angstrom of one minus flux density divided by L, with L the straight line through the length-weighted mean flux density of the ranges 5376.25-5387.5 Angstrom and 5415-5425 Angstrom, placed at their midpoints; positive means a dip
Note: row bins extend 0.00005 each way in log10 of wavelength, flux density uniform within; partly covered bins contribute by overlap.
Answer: 2.3 Angstrom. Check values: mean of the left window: 52.1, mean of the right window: 51.7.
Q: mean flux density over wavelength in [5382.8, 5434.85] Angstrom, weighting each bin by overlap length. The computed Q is 48.9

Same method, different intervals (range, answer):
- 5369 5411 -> 48.8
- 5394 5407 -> 47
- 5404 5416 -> 47.2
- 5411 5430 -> 50.5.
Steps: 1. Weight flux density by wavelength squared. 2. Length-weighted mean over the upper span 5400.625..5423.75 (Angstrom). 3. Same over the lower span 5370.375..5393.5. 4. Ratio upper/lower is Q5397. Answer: 1.0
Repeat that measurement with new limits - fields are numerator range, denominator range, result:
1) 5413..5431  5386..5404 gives 1.06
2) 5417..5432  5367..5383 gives 1.04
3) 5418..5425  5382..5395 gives 1.05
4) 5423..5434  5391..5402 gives 1.04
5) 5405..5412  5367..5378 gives 0.97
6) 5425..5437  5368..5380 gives 1.01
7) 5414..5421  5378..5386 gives 0.99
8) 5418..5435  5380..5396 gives 1.00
